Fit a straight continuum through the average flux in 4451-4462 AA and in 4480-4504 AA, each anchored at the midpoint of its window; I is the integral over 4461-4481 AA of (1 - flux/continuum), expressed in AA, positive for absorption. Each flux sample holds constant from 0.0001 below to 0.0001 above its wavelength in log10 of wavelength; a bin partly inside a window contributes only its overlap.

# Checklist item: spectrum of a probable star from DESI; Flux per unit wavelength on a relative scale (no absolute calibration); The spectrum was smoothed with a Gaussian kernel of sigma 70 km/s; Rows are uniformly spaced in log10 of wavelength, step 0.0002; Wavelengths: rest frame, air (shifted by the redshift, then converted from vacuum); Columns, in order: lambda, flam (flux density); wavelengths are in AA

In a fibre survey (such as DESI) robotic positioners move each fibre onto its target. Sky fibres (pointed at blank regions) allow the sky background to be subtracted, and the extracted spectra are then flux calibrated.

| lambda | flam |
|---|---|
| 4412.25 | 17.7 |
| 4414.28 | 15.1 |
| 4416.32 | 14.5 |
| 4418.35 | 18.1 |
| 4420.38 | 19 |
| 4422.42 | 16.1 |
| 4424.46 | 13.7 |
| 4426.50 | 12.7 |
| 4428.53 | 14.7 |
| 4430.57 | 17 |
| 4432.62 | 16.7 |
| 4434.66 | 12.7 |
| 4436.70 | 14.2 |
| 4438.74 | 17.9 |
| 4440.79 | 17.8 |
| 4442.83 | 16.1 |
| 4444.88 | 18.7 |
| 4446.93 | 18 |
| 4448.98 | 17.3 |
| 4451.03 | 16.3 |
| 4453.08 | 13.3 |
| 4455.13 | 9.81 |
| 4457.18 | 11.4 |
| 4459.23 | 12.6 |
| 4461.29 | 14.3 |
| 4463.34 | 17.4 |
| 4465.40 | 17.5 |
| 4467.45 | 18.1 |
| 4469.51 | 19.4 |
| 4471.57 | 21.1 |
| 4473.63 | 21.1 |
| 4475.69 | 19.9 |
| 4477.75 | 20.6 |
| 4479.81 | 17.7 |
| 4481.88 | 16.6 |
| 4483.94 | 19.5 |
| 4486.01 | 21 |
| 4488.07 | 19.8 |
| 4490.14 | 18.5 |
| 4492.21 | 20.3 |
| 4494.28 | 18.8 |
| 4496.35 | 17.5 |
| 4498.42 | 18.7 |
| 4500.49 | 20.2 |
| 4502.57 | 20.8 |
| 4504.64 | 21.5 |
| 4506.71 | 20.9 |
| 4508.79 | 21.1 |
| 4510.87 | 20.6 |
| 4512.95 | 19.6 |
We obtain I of -4.7 AA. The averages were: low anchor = 12.6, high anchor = 19.2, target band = 18.9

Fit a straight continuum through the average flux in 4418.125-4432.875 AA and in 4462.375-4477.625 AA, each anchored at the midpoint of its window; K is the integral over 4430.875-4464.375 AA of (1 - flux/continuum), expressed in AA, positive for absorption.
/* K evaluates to 4.2 AA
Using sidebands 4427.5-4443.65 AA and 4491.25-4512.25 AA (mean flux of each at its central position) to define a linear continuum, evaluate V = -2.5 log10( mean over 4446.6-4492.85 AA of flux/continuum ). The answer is 0.04 mag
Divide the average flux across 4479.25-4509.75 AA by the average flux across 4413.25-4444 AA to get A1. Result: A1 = 1.2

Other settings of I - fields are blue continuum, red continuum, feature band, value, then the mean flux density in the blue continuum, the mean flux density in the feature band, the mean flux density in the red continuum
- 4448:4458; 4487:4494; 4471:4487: -1.8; 13.7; 19.6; 19.5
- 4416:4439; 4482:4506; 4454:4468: 2.6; 15.6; 14.3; 19.6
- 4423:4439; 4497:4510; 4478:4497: 0.2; 14.8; 19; 20.4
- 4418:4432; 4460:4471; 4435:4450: -0.4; 15.8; 16.9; 17.4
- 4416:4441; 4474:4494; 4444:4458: 1.8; 15.7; 15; 19.4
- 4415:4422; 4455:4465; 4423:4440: 1.0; 17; 15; 13.7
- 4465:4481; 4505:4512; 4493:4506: 0.6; 19.5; 19.6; 20.9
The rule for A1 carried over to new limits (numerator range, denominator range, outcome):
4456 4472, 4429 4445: 1.00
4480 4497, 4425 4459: 1.25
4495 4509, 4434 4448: 1.21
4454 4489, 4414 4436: 1.13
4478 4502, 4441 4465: 1.26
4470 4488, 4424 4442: 1.28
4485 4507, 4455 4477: 1.17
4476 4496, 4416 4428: 1.22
